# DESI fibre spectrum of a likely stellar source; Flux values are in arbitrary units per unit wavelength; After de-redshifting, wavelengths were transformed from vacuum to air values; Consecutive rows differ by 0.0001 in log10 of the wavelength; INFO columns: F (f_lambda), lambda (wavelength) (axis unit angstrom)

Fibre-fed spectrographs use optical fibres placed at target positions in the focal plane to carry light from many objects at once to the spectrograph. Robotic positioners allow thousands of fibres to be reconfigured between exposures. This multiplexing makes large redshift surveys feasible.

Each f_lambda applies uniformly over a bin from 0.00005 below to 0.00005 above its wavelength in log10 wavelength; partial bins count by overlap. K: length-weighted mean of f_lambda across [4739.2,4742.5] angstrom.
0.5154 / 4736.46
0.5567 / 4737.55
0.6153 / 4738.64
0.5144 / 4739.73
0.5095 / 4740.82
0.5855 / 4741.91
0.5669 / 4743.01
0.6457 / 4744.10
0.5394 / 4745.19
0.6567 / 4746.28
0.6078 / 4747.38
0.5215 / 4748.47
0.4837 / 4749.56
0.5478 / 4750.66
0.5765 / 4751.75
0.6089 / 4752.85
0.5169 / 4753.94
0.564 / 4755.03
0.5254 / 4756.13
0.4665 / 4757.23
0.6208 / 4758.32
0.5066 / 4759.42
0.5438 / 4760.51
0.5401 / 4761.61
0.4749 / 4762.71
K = 0.536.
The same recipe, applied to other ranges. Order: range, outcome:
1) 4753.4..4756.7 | 0.534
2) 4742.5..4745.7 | 0.586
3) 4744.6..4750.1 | 0.563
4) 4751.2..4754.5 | 0.569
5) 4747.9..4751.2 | 0.518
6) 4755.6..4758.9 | 0.537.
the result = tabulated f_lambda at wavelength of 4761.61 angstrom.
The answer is 0.5401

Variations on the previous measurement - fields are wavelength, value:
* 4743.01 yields 0.5669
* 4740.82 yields 0.5095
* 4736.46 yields 0.5154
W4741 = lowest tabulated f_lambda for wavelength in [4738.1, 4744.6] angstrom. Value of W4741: 0.5095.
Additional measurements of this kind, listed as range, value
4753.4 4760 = 0.4665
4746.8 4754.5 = 0.4837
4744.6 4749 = 0.5215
